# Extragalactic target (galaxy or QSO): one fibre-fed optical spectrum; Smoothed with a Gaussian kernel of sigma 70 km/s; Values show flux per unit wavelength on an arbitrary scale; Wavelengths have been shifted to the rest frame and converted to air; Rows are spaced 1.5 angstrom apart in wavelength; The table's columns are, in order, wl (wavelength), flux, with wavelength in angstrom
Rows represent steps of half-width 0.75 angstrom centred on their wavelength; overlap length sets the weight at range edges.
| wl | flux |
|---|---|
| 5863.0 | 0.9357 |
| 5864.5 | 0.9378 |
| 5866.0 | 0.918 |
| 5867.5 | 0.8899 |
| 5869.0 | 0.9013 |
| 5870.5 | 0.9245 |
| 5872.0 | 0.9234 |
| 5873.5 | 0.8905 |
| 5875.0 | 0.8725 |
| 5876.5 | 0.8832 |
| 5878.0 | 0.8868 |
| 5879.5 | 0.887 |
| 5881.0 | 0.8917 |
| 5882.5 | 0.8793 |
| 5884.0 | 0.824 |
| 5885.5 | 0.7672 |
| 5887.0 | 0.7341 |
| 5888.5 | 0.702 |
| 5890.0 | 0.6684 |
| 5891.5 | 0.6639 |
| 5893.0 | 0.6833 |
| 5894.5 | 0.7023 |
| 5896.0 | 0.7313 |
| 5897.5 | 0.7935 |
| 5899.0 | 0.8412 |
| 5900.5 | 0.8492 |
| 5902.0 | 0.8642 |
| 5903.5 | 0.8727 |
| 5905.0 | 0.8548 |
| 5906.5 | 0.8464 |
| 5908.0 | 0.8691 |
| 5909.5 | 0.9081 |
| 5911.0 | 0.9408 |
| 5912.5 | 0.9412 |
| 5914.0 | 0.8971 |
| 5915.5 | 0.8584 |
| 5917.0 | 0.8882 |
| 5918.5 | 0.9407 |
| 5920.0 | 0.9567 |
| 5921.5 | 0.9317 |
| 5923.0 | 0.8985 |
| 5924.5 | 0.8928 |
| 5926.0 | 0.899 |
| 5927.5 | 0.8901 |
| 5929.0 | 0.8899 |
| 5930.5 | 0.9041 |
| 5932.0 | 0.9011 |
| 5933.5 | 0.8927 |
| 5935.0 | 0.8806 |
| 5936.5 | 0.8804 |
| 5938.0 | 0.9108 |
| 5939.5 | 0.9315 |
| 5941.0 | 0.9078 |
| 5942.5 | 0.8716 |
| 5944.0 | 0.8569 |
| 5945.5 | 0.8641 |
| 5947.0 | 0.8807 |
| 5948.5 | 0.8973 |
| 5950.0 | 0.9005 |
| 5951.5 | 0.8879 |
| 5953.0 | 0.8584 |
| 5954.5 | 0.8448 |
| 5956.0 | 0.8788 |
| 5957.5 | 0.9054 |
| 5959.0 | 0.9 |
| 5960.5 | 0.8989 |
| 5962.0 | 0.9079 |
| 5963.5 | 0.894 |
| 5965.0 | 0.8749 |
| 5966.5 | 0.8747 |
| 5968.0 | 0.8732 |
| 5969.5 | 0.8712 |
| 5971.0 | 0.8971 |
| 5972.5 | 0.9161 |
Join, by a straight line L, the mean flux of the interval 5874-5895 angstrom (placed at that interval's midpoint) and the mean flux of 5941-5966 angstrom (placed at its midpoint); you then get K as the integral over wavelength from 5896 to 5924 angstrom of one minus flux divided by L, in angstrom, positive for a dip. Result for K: -1.9 angstrom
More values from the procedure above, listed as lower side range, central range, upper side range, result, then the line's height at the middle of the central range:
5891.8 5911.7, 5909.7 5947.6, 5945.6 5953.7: -1.94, 0.857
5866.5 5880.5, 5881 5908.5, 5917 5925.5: 3.60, 0.907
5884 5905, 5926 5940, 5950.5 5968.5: -1.04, 0.835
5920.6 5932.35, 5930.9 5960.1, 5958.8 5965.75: 0.35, 0.898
